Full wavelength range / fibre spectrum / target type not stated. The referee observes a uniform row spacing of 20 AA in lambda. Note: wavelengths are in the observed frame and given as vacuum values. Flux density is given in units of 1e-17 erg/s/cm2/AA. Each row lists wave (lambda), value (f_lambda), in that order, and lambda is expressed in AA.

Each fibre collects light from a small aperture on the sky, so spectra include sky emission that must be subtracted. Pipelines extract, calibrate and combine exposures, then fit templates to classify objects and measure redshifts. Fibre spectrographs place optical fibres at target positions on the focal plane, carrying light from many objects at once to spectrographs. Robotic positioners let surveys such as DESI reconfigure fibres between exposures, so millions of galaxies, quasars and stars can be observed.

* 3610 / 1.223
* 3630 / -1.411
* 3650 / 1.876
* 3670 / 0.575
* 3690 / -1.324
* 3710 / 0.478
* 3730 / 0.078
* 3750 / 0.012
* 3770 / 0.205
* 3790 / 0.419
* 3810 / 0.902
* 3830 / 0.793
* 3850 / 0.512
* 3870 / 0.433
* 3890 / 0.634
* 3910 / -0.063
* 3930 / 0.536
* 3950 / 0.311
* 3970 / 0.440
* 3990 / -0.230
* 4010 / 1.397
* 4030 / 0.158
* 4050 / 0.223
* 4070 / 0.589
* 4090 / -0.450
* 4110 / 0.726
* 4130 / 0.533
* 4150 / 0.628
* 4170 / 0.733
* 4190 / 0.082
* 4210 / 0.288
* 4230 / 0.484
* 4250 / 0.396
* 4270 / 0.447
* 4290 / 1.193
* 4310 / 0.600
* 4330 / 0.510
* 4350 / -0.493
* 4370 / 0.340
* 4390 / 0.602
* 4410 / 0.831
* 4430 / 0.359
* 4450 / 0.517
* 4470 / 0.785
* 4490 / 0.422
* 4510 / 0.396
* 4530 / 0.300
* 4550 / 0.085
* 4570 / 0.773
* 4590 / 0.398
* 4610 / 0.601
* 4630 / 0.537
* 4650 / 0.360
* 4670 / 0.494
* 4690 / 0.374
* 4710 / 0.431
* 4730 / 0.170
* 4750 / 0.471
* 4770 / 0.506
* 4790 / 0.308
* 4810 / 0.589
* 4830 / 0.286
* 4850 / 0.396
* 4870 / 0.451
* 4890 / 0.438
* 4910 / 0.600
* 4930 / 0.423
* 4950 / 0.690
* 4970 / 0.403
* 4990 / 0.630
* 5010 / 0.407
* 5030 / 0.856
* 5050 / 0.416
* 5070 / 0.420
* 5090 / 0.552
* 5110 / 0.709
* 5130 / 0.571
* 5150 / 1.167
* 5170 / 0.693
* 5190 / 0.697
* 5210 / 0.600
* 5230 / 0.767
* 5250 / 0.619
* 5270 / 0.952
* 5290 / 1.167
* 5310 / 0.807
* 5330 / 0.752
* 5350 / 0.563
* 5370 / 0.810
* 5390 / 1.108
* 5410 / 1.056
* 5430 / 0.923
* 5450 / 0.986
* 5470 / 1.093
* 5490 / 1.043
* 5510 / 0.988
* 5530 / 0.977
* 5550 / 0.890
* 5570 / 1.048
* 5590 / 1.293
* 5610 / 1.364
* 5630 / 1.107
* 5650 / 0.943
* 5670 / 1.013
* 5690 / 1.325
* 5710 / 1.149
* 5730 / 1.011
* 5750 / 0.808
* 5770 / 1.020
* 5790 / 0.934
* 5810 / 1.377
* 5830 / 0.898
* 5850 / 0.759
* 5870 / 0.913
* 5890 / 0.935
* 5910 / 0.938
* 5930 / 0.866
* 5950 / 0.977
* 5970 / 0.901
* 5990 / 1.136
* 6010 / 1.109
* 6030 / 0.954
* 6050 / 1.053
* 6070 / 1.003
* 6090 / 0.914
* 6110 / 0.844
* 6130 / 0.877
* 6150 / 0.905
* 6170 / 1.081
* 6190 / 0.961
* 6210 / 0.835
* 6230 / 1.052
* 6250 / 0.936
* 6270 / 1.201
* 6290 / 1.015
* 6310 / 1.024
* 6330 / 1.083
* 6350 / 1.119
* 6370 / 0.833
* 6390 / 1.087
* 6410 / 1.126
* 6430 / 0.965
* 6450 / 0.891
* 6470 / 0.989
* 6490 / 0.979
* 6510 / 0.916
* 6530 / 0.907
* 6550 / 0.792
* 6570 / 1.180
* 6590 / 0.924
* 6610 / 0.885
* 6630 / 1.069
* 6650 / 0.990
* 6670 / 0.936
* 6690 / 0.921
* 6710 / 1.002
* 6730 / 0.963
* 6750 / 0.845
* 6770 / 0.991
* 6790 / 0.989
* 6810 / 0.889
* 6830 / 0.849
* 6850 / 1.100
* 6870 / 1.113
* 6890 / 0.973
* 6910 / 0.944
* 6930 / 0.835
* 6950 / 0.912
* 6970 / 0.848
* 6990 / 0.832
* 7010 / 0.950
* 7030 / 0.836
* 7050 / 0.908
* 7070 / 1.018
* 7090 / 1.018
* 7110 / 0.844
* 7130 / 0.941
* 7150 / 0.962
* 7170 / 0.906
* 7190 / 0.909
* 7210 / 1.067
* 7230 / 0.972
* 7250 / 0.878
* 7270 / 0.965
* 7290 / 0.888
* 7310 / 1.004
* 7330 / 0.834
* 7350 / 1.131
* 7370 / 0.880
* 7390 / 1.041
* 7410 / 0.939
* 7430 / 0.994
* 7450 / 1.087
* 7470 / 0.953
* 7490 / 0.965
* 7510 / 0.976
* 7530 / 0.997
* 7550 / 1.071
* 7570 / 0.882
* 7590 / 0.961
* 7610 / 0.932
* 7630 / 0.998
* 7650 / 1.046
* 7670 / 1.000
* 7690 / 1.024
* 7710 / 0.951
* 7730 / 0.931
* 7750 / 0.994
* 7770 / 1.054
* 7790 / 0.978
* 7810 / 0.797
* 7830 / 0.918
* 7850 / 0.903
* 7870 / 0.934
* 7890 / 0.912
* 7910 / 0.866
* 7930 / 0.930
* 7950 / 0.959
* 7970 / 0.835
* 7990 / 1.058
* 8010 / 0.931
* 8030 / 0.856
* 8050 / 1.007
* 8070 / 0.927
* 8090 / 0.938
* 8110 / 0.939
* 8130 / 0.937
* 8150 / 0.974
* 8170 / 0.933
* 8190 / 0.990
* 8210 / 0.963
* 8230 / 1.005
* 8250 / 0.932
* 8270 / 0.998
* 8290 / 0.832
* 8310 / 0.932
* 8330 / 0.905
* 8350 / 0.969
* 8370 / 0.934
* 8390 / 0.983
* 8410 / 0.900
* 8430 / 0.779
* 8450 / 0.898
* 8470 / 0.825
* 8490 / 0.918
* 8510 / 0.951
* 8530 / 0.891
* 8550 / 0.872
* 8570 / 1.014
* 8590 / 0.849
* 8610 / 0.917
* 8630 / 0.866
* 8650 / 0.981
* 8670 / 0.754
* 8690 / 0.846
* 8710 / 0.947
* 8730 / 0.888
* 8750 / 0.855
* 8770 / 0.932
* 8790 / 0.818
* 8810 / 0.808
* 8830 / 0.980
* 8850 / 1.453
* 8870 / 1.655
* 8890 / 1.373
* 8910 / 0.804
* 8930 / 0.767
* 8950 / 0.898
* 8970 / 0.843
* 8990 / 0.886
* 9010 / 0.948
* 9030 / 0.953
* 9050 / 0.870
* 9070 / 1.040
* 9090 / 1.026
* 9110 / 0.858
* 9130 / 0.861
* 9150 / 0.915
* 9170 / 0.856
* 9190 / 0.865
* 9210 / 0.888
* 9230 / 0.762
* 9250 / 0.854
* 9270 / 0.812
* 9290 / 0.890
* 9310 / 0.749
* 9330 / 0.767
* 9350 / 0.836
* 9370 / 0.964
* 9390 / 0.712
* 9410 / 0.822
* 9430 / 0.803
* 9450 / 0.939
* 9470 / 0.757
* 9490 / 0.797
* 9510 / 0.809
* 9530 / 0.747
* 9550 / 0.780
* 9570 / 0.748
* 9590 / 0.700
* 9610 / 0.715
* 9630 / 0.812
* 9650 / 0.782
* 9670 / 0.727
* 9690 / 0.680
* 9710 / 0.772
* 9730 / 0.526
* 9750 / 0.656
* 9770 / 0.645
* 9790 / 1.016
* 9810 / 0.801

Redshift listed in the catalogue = 0.35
